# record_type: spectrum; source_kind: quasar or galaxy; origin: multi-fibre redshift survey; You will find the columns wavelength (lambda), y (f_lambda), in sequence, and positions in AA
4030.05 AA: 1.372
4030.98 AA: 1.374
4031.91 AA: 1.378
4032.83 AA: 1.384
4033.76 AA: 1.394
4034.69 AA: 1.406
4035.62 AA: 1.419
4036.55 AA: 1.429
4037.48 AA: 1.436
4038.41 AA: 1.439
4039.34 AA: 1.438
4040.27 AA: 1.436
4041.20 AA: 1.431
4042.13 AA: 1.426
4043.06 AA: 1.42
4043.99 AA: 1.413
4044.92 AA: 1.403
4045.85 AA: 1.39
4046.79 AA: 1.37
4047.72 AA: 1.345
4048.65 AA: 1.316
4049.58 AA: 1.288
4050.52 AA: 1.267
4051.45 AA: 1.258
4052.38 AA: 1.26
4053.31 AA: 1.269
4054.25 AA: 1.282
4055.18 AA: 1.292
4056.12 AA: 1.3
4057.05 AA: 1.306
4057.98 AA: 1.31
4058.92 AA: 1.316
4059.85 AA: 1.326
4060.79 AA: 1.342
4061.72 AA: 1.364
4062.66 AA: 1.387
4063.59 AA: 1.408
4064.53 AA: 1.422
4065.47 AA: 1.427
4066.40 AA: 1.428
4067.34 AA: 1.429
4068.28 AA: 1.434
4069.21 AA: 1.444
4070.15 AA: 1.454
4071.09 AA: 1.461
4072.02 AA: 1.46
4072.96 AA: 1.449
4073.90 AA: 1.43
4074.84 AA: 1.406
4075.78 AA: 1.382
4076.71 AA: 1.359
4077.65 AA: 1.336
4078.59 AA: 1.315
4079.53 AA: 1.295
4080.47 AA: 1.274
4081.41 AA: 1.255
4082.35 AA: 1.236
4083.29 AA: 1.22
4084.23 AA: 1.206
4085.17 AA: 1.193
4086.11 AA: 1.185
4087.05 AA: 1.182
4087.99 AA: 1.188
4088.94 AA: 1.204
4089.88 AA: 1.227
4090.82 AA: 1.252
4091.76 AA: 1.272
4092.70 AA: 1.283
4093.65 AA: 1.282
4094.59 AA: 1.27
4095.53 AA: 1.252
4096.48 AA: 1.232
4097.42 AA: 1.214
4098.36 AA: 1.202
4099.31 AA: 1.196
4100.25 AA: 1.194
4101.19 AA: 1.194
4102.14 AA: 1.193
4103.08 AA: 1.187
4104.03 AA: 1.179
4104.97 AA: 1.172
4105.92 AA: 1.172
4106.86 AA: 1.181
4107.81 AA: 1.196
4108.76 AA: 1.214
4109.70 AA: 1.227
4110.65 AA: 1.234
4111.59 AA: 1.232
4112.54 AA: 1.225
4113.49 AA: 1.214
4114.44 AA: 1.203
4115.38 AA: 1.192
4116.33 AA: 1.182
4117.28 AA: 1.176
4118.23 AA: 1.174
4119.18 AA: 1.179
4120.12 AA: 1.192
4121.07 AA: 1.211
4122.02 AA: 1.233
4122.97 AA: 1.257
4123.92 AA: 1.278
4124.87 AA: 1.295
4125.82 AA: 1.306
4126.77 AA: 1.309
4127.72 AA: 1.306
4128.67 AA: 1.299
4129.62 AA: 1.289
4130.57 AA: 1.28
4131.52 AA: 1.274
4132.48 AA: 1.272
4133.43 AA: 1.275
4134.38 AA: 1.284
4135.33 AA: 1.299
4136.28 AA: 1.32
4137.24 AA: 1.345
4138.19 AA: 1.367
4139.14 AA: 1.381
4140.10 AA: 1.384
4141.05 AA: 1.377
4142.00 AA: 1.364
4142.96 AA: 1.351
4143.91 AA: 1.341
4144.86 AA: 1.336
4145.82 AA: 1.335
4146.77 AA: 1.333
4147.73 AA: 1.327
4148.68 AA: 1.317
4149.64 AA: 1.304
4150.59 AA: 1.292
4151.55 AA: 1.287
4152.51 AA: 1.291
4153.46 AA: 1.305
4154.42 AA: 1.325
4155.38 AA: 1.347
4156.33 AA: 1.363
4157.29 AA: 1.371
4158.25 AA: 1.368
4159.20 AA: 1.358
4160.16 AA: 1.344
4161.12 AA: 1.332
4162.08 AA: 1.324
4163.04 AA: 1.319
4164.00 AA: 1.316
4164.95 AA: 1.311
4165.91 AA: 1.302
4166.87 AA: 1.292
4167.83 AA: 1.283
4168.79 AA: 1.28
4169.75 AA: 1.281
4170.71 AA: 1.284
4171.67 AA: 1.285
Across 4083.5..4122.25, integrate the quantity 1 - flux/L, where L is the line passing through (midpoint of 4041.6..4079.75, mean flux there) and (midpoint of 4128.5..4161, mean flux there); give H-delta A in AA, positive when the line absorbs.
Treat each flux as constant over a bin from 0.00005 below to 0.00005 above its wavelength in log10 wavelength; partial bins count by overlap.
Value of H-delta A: 3.94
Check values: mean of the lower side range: 1.37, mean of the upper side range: 1.33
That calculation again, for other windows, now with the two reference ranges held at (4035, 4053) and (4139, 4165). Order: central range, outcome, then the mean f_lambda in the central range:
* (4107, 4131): 2.0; 1.24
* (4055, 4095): 1.2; 1.33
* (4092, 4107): 1.6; 1.21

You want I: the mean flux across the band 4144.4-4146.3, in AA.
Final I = 1.33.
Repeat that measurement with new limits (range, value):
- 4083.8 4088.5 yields 1.19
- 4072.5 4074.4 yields 1.44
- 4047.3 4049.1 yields 1.33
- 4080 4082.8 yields 1.25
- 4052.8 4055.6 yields 1.28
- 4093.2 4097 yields 1.26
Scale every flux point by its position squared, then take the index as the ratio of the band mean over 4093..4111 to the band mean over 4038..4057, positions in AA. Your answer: 0.9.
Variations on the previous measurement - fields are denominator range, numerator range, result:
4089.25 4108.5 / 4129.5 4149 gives 1.11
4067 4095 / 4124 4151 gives 1.03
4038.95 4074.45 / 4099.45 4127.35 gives 0.91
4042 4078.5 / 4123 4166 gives 1.01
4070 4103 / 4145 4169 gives 1.07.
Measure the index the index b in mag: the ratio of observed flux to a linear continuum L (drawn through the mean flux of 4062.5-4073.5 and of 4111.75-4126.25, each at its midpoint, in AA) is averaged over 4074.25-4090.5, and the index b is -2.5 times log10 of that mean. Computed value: 0.09 mag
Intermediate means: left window 1.44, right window 1.22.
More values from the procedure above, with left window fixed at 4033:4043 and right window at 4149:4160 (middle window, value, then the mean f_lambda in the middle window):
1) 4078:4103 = 0.12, 1.23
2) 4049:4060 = 0.10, 1.29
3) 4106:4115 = 0.13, 1.21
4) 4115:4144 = 0.05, 1.28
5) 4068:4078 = -0.02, 1.42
